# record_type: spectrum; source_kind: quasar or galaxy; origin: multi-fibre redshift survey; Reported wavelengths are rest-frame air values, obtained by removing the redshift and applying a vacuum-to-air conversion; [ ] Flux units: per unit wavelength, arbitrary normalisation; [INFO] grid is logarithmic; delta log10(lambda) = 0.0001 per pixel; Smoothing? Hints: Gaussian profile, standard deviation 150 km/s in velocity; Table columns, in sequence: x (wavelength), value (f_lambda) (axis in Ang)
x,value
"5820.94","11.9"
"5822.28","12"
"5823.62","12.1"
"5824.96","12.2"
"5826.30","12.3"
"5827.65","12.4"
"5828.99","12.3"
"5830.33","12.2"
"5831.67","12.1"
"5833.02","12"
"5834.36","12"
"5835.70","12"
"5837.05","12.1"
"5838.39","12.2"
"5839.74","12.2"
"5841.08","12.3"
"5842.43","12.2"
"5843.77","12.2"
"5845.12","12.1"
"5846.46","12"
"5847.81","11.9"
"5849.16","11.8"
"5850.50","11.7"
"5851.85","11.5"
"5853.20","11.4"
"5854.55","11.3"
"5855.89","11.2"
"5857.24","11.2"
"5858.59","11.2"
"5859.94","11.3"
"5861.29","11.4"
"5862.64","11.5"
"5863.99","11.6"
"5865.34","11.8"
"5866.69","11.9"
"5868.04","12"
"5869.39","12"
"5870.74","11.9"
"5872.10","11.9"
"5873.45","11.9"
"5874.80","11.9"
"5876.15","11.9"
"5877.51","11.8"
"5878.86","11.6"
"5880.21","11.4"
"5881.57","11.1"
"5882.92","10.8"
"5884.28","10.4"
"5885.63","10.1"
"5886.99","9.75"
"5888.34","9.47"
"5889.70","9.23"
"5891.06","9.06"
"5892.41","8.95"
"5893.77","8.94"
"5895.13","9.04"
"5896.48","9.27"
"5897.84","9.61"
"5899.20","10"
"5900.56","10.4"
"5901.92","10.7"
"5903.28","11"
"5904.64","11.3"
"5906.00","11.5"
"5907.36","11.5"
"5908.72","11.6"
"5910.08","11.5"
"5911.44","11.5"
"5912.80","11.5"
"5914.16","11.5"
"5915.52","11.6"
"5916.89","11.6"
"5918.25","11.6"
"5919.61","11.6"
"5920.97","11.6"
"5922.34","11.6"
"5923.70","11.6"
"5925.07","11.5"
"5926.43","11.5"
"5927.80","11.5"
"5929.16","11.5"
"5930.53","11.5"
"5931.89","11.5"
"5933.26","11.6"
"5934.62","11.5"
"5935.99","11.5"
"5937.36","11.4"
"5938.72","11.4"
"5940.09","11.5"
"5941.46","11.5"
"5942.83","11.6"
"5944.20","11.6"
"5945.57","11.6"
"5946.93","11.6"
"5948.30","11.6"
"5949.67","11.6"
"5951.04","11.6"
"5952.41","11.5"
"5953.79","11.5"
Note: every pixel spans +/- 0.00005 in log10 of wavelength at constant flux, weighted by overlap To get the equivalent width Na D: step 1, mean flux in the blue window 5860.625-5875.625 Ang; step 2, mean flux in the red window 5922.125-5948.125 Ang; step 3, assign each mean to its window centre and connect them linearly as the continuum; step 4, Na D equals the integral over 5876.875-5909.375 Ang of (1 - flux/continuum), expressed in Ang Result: 3.7 Ang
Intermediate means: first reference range 11.8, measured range 10.4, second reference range 11.5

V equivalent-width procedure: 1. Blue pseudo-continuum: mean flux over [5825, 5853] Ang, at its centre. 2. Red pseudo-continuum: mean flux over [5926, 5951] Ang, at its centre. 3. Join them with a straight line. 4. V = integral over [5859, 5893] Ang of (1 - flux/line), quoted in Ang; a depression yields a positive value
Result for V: 2.3 Ang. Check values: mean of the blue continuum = 12.1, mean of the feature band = 11.1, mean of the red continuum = 11.5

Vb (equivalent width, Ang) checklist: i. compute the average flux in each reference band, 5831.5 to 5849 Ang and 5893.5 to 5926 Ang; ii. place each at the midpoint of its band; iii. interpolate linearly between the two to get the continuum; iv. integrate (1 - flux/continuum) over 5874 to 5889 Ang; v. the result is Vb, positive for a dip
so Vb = 0.7 Ang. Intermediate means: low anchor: 12.1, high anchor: 11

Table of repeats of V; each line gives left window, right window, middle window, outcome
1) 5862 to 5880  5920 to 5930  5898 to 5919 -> 0.7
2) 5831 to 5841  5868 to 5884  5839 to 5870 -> 0.4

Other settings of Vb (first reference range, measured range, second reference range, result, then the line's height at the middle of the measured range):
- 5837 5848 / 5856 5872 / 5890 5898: -1.09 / 10.9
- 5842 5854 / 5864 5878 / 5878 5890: -1.16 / 11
